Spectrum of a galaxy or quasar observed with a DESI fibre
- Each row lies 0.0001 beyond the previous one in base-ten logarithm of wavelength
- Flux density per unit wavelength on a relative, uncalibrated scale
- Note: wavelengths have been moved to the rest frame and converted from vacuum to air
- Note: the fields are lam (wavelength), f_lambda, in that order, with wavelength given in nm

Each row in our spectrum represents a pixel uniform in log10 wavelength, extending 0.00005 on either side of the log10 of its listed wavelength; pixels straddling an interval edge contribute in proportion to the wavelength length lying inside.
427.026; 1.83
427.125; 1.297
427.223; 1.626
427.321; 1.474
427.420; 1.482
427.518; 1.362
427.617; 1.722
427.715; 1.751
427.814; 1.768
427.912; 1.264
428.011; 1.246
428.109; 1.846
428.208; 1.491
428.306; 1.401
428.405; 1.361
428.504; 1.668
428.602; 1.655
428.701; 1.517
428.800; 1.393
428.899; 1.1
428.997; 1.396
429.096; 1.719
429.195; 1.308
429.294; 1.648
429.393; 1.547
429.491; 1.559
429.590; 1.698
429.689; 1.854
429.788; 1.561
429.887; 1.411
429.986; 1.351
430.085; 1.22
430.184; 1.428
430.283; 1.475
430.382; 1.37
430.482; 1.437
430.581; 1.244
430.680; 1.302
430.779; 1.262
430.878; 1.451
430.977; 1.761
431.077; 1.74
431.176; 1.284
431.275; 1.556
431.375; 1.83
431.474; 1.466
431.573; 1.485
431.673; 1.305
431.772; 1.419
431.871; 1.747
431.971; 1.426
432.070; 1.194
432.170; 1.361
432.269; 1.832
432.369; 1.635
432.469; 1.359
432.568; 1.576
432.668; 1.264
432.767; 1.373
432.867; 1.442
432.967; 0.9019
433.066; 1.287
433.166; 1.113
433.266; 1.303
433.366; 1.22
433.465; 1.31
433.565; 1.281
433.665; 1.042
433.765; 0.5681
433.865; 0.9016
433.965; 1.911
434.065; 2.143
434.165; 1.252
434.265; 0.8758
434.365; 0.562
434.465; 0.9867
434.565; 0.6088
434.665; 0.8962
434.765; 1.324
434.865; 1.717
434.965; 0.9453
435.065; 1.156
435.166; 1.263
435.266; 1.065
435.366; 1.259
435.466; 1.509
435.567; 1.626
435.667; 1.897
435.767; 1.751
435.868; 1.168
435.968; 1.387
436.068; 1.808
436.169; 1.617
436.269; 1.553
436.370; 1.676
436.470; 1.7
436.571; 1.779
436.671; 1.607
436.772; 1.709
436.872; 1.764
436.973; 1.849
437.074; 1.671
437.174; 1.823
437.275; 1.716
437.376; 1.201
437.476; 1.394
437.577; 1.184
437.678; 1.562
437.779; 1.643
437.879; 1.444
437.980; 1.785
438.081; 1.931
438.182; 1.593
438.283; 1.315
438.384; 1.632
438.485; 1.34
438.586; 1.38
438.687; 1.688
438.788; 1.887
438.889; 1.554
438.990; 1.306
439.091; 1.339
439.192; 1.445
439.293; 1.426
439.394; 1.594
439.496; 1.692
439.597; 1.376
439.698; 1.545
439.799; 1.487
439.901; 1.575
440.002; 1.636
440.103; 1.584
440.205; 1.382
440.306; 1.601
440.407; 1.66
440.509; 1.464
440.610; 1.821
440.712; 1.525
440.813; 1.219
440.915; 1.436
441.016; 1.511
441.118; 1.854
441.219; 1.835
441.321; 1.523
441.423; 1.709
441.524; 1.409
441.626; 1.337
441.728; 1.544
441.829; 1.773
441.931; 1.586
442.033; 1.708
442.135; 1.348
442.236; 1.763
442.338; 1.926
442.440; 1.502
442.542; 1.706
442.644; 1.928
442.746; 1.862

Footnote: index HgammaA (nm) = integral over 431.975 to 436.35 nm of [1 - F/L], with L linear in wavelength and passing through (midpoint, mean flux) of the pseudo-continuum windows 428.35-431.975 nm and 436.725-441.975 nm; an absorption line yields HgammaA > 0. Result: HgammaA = 0.60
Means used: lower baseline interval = 1.49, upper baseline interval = 1.56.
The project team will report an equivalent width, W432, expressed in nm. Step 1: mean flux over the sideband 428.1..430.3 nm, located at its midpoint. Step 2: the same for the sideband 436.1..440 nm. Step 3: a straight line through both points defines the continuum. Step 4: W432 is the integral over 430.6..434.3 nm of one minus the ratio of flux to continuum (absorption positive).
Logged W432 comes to 0.34 nm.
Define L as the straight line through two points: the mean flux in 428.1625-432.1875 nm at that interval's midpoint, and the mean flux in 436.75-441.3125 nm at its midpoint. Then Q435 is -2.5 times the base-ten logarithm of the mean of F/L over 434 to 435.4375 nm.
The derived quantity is 0.29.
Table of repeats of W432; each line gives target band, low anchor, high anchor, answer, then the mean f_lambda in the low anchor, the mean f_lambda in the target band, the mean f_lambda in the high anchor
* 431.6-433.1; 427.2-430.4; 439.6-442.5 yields 0.11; 1.51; 1.41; 1.58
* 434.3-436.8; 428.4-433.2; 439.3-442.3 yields 0.22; 1.46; 1.38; 1.57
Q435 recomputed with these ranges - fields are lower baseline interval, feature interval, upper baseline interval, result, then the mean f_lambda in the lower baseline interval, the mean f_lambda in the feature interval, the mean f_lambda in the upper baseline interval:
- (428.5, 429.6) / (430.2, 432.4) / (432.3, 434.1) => -0.06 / 1.51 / 1.48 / 1.31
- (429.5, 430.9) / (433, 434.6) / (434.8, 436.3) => 0.25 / 1.44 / 1.15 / 1.45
